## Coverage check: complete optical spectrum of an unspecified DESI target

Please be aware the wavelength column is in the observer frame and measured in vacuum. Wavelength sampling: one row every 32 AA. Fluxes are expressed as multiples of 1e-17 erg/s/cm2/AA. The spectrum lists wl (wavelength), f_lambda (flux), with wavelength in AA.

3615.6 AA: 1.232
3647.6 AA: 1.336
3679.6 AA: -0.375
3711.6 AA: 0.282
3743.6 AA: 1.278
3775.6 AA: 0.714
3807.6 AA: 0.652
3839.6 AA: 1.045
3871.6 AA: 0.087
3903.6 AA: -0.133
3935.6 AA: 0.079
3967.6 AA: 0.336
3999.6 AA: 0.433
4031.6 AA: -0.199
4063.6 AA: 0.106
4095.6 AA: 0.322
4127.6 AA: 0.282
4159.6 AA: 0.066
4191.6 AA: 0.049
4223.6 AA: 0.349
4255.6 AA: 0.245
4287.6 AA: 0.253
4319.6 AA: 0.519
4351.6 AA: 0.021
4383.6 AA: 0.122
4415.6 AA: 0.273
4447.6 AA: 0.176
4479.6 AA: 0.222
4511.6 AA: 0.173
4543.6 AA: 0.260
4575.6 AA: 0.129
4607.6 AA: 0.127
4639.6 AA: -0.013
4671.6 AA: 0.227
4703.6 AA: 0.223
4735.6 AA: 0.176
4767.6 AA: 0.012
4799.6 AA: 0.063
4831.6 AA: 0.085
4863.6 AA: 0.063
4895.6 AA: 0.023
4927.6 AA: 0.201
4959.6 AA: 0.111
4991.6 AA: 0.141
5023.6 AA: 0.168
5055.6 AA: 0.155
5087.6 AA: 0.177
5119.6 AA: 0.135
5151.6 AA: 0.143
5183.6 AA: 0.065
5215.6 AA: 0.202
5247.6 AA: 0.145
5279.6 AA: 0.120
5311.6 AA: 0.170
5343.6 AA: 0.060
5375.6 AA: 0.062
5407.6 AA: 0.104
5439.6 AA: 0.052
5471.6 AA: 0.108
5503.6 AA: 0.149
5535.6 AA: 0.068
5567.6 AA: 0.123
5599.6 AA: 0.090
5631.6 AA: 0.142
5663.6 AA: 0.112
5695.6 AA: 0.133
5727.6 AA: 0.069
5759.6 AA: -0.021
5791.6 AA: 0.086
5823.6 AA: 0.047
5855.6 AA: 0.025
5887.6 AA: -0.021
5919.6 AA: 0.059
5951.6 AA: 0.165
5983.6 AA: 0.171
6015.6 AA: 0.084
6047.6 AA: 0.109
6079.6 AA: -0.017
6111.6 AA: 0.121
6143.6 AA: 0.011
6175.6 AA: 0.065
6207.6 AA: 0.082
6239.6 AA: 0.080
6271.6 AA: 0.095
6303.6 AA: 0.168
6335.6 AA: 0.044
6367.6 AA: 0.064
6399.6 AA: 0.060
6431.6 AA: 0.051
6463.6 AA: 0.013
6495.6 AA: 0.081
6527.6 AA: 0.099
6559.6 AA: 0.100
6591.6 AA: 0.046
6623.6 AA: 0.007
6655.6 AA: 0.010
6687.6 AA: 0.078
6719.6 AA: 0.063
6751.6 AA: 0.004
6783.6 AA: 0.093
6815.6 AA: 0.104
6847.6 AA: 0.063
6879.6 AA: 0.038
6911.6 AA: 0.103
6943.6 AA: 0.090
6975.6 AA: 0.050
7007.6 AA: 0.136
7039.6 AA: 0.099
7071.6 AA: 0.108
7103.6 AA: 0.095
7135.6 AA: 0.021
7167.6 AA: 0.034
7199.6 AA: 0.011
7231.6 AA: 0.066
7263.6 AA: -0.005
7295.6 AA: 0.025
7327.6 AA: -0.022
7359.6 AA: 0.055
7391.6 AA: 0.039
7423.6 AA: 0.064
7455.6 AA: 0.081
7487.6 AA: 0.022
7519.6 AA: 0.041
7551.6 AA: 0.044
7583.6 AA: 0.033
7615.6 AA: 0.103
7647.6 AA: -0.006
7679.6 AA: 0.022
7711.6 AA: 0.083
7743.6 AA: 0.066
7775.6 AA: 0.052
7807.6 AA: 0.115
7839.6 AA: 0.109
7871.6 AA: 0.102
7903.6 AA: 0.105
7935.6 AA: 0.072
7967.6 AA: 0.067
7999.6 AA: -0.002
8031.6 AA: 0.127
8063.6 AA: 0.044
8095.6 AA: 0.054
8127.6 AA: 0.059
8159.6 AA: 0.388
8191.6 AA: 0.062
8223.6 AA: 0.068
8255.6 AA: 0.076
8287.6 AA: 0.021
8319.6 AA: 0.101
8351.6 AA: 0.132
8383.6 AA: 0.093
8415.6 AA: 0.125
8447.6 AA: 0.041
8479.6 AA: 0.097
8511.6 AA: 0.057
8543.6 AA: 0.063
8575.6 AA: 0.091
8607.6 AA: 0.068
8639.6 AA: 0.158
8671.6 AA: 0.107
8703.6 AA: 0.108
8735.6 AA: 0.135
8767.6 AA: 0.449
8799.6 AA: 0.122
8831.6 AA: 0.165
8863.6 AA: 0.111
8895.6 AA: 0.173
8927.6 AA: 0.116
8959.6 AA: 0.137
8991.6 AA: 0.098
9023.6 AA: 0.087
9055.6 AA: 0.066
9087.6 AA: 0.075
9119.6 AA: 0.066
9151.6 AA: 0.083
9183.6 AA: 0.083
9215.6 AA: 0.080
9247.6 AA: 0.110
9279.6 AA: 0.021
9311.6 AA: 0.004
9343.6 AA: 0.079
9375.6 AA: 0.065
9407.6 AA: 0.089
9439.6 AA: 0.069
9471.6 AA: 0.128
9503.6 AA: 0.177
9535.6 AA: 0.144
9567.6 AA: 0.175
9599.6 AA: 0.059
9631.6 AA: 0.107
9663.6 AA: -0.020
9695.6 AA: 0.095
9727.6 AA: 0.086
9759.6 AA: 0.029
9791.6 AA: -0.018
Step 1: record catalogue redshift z 1.190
